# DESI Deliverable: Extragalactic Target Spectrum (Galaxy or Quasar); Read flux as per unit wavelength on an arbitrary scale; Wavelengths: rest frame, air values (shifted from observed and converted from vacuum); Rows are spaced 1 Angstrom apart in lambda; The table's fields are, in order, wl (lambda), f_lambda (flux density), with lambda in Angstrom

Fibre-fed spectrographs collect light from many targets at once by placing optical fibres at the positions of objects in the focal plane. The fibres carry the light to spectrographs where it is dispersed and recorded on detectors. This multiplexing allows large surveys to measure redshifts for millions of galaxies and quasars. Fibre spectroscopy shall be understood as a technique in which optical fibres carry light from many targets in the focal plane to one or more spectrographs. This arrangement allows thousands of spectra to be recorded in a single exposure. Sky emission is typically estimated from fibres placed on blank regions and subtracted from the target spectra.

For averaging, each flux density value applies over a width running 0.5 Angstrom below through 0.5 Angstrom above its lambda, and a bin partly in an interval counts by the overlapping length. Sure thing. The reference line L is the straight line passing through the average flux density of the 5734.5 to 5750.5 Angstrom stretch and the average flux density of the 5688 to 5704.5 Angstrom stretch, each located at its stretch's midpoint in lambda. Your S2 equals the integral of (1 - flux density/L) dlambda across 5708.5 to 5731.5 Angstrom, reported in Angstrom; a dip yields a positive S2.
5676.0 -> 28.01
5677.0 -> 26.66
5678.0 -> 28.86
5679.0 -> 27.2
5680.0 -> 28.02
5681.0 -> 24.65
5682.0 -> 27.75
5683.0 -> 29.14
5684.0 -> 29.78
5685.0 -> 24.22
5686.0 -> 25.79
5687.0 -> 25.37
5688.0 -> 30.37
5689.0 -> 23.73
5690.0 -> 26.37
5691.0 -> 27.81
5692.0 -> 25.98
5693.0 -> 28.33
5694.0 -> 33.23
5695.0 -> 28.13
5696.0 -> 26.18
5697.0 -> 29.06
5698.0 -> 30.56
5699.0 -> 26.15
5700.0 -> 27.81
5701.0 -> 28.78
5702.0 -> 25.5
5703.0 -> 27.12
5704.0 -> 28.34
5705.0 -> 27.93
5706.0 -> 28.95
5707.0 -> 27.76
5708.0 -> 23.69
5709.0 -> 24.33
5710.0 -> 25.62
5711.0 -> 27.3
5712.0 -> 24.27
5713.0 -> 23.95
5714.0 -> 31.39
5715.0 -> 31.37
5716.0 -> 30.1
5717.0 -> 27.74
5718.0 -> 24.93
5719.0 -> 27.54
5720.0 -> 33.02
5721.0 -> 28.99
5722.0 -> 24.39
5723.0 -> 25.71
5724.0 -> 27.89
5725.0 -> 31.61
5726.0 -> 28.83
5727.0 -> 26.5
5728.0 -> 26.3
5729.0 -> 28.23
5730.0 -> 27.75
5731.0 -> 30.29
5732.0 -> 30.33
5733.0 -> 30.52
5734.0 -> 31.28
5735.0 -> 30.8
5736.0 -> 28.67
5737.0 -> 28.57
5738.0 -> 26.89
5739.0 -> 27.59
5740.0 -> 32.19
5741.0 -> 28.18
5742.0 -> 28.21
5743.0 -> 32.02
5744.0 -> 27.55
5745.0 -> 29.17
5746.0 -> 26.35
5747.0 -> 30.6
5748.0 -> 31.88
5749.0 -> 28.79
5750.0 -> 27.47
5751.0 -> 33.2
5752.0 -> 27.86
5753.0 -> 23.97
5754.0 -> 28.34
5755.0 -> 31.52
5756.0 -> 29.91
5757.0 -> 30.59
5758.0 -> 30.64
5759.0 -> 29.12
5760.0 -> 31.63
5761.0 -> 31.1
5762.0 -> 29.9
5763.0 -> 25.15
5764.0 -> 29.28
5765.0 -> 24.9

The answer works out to 0.6 Angstrom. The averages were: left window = 27.8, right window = 29.1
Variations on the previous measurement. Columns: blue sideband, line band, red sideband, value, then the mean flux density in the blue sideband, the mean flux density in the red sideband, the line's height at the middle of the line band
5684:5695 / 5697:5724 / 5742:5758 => 0.5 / 27.3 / 29.3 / 28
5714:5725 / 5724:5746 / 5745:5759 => -0.1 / 28.5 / 29.3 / 28.9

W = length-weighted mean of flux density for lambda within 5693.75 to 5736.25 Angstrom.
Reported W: 28.1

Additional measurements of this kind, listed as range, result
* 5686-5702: 27.7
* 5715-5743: 28.7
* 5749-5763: 29.4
